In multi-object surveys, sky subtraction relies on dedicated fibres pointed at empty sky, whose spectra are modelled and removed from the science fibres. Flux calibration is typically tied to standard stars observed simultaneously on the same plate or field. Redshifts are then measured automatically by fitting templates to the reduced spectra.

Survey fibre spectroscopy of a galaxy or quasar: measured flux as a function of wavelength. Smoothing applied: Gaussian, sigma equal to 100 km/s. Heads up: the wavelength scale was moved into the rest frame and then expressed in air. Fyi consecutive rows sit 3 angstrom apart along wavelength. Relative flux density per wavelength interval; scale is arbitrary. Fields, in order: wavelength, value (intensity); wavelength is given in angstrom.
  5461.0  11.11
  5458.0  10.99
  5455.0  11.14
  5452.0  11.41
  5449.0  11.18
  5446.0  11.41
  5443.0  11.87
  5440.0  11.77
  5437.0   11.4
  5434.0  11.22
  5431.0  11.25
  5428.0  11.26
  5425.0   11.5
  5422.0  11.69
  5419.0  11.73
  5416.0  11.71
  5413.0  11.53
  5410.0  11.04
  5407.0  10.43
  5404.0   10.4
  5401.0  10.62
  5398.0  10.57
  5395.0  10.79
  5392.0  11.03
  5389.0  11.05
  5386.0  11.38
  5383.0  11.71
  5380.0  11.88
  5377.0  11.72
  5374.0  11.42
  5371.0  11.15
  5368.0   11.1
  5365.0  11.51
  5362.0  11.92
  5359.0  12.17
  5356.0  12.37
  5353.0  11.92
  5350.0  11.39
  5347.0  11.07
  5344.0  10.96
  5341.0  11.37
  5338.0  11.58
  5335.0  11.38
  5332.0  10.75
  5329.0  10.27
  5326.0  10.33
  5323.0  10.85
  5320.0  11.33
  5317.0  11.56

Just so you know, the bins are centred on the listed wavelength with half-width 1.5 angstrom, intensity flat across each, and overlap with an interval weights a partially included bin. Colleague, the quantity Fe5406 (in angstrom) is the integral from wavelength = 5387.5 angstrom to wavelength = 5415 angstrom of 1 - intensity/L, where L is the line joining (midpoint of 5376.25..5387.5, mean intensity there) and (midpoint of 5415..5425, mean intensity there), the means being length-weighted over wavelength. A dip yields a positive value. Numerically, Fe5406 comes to 2.0 angstrom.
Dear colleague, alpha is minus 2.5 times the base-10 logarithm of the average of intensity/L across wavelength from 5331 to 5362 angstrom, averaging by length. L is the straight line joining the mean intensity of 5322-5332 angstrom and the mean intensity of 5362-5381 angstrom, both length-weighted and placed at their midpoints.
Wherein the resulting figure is -0.06 mag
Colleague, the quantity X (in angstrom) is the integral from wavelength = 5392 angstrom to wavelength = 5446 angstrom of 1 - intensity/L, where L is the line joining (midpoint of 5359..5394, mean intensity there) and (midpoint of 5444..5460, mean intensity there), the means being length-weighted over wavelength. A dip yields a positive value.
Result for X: 0.6 angstrom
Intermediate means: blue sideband 11.5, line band 11.2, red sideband 11.2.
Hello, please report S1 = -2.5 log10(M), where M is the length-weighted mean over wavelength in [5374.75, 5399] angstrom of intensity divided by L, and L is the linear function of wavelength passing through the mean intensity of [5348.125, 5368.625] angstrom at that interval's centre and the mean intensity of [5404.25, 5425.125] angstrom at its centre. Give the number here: 0.025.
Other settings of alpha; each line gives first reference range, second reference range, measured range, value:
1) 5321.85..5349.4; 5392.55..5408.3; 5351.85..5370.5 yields -0.09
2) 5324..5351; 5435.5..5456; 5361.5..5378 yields -0.03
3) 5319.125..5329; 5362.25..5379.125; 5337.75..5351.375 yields -0.02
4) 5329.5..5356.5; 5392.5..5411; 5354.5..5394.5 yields -0.06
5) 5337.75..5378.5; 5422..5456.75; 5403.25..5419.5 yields 0.03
